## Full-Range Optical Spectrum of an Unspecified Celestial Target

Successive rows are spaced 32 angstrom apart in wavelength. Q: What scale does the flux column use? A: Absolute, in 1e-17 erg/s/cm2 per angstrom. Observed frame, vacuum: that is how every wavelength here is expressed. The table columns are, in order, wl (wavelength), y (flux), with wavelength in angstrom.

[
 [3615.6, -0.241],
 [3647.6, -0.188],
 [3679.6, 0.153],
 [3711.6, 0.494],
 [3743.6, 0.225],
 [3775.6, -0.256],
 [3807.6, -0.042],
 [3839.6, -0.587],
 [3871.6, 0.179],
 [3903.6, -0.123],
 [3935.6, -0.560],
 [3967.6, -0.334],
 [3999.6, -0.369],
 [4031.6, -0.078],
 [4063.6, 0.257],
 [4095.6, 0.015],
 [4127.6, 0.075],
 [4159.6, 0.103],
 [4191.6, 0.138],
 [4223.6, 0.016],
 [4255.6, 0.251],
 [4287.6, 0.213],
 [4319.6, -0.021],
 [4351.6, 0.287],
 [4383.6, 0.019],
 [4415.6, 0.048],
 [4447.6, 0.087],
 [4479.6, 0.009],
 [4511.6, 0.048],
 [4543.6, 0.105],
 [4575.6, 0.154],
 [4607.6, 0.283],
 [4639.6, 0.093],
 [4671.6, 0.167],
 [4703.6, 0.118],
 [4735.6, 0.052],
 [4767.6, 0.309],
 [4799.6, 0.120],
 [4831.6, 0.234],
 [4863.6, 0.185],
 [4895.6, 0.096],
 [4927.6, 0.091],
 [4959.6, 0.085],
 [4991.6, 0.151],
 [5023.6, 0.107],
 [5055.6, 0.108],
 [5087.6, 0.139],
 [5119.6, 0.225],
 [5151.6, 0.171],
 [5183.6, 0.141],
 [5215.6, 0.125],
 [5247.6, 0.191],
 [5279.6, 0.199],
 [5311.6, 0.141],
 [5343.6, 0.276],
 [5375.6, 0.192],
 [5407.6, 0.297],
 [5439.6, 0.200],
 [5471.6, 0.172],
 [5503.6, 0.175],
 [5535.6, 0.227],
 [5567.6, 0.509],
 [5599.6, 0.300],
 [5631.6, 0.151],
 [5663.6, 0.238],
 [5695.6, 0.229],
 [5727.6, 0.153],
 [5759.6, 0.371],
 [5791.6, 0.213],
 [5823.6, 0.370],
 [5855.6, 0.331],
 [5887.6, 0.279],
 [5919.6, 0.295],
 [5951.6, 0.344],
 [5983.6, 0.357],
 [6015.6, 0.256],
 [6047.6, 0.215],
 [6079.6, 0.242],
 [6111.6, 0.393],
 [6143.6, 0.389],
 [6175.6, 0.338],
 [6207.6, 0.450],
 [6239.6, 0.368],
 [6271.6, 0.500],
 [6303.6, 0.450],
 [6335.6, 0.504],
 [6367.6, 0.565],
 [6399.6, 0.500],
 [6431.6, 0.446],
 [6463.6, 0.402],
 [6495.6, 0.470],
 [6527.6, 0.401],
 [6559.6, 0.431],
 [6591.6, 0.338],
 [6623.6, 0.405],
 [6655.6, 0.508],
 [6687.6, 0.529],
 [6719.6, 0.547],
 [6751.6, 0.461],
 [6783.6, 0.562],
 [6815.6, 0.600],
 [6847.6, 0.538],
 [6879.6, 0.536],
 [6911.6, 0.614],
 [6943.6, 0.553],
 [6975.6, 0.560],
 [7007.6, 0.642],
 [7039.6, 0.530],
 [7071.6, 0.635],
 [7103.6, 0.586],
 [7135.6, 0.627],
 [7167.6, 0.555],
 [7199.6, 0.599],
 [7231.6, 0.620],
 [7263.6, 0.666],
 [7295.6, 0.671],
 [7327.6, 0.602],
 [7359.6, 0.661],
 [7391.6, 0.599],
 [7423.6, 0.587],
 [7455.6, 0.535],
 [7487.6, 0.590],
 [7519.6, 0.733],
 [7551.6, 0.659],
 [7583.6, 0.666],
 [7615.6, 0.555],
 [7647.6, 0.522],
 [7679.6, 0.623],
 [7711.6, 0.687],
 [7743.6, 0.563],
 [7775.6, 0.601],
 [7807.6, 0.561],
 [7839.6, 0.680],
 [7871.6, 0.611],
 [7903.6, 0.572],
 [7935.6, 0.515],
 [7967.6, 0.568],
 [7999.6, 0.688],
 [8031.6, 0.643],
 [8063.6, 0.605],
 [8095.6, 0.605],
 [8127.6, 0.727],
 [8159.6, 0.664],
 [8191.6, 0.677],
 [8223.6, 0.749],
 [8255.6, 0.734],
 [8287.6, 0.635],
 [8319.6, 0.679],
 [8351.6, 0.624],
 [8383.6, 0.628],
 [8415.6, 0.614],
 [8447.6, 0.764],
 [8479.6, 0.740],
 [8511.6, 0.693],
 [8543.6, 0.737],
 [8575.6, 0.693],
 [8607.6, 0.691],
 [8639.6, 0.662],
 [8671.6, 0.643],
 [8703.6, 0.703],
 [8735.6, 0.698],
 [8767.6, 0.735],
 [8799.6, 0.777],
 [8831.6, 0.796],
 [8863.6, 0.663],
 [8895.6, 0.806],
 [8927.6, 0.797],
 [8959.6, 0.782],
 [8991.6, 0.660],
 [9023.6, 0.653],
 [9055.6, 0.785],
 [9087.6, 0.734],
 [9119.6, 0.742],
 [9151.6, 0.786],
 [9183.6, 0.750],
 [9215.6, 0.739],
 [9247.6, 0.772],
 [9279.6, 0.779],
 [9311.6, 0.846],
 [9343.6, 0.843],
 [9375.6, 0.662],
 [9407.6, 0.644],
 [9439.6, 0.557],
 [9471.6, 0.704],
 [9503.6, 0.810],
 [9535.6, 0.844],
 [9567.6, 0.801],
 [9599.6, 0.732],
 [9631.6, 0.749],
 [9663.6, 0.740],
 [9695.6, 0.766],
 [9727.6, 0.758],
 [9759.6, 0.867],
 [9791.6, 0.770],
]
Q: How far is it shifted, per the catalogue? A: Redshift 0.53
